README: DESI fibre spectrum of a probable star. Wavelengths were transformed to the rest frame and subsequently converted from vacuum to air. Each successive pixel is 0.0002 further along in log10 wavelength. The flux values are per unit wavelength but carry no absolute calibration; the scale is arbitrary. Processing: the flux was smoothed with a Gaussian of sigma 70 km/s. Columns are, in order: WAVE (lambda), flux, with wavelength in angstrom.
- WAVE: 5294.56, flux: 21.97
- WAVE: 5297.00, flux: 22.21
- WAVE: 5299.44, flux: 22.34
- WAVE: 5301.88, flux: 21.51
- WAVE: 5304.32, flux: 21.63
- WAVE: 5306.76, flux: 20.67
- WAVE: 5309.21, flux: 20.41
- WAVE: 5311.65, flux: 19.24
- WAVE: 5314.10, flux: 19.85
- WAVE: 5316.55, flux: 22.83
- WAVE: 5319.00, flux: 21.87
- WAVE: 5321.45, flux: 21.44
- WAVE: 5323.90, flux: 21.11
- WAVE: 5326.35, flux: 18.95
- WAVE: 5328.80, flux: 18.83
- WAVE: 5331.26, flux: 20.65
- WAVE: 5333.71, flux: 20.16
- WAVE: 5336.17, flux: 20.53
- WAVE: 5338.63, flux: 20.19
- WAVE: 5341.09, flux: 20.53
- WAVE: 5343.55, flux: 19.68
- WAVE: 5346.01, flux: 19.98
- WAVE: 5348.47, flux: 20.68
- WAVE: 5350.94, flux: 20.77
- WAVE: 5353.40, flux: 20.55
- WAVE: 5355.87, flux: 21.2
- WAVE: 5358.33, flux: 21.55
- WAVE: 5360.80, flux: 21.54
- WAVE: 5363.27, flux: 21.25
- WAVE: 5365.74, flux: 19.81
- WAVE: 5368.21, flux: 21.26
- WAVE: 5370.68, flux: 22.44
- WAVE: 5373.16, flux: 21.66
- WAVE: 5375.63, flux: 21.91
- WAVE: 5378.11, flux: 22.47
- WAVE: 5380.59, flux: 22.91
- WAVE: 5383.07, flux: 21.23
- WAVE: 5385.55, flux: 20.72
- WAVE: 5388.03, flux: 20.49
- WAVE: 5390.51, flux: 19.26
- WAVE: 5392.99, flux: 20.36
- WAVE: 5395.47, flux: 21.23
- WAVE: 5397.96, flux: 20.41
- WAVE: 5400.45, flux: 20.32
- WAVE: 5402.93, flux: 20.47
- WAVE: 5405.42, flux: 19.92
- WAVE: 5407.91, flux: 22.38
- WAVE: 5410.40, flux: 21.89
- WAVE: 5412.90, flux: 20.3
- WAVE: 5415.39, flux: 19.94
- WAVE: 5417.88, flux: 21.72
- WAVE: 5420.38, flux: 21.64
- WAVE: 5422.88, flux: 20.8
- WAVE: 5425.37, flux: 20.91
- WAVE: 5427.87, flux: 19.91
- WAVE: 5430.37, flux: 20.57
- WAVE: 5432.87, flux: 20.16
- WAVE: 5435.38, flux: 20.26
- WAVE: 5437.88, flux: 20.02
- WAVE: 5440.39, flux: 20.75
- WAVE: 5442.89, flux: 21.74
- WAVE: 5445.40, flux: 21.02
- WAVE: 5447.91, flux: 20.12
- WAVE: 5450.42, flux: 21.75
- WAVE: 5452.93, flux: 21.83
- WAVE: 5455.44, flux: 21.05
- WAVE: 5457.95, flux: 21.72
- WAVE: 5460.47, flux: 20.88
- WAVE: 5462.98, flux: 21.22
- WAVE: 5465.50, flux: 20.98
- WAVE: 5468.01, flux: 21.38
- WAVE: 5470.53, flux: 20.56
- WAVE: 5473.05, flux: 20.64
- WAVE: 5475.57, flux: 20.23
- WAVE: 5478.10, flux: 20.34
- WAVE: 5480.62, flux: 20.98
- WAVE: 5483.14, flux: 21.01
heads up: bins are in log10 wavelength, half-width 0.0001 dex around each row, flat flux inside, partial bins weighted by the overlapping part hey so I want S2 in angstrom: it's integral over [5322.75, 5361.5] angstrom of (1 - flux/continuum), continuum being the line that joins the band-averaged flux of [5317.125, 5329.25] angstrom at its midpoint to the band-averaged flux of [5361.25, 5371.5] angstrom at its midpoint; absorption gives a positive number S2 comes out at 0.9 angstrom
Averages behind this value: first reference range 20.7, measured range 20.4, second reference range 21.2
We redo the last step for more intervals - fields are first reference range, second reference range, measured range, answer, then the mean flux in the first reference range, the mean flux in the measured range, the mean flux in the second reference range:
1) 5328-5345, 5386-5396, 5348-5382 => -2.1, 20.1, 21.4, 20.3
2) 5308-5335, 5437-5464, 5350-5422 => -1.0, 20.5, 21.1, 21.1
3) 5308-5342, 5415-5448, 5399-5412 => -0.2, 20.5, 21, 20.7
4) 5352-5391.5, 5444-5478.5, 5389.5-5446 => 1.2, 21.3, 20.7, 21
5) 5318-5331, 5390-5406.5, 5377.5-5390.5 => -0.6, 20.4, 21.3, 20.3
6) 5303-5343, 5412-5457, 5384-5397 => 0.2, 20.5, 20.4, 20.8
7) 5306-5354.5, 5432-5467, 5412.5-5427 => 0.0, 20.4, 20.9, 21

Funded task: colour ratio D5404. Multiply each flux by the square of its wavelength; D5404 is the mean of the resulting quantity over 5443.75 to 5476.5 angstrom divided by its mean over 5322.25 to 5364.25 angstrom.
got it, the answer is 1.07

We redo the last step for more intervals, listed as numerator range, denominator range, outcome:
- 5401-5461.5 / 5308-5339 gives 1.06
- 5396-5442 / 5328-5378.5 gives 1.02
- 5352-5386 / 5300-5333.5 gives 1.06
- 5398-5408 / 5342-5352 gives 1.03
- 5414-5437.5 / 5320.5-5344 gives 1.06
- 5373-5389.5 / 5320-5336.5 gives 1.09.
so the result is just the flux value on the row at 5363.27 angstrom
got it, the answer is 21.25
